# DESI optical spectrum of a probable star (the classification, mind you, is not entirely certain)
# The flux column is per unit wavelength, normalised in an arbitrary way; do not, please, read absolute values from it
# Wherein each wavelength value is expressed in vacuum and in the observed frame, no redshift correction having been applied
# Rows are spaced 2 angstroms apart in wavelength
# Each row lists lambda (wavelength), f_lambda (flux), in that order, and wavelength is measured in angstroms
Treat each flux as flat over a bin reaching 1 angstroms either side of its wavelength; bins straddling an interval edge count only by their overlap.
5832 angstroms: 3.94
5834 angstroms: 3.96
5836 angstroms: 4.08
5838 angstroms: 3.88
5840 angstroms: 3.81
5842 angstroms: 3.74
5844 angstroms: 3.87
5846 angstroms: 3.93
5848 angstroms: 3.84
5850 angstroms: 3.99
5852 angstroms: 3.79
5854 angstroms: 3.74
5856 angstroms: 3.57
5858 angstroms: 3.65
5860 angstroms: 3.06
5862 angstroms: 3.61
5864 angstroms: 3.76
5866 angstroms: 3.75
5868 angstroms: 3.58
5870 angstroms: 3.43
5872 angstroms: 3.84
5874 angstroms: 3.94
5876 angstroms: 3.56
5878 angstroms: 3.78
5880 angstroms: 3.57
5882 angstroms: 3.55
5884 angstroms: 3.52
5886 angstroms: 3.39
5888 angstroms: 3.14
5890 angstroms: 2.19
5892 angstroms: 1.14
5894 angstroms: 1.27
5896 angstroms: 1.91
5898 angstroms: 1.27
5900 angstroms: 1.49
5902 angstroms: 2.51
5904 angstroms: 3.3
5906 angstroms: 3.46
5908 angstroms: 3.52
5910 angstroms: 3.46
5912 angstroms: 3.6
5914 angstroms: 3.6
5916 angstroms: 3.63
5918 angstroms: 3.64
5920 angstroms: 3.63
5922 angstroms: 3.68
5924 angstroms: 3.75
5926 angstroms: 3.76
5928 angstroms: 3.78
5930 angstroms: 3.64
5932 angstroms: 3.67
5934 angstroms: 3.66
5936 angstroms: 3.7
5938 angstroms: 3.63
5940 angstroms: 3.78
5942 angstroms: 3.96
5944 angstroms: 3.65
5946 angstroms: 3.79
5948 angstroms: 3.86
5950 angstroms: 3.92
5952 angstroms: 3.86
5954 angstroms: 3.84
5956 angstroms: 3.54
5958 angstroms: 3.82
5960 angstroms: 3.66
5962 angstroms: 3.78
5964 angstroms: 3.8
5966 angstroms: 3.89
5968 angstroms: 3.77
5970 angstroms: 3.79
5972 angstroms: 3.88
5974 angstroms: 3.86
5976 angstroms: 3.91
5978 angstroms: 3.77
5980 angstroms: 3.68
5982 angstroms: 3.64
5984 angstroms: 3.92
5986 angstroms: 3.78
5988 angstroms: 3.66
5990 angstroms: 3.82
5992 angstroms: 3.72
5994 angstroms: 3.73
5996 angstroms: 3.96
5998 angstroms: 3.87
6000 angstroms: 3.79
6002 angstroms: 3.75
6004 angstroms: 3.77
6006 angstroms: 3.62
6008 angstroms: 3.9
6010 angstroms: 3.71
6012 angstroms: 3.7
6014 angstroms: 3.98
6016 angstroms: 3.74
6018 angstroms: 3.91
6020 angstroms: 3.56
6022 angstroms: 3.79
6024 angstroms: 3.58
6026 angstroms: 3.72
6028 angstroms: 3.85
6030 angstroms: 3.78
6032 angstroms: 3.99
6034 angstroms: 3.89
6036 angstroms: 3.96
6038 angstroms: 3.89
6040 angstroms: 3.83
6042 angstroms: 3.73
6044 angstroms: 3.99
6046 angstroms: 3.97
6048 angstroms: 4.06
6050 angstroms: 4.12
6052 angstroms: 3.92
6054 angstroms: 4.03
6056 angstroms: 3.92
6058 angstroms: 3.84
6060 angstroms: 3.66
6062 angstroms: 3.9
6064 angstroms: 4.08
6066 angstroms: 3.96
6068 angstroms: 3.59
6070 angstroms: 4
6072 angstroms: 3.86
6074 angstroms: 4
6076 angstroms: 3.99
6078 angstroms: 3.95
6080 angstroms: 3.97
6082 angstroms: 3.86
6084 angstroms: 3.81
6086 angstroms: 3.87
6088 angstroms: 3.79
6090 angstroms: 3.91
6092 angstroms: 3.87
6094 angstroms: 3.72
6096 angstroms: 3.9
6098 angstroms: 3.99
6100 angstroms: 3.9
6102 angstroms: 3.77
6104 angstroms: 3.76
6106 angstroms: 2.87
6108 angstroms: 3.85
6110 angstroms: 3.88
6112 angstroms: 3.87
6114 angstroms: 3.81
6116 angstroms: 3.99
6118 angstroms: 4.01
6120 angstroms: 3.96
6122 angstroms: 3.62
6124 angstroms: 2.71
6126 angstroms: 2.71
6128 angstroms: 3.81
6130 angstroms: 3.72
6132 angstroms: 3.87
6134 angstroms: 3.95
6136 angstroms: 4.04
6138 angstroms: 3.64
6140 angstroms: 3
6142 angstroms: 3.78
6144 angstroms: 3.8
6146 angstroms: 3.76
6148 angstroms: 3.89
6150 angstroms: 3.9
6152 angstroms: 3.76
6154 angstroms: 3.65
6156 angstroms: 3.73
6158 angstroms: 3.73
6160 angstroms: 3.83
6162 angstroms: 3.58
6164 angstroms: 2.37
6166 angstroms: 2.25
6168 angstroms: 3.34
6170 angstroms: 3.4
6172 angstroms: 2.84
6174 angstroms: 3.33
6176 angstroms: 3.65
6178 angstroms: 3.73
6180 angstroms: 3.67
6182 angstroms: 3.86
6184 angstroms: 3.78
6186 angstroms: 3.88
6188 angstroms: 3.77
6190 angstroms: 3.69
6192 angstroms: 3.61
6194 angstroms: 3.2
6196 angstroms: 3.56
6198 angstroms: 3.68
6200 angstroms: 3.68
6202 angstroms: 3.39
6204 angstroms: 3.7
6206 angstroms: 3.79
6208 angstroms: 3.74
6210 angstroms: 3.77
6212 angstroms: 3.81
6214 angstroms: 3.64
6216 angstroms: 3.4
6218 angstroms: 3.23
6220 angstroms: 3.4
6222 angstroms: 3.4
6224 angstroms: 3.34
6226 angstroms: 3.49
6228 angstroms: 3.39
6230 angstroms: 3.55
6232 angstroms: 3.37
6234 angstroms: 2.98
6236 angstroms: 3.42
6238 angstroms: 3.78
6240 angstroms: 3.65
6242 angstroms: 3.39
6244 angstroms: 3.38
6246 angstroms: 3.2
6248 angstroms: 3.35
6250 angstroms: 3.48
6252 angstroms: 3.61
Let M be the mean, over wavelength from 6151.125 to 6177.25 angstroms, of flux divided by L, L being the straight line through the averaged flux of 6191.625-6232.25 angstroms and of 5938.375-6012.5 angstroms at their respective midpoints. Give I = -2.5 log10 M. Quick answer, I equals 0.08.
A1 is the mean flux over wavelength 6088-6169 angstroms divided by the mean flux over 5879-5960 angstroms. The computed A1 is 1.10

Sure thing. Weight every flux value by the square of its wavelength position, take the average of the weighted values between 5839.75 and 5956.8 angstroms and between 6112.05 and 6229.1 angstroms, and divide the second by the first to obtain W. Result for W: 1.1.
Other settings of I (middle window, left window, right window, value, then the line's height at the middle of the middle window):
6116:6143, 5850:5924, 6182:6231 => -0.04 mag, 3.5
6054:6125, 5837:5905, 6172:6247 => -0.11 mag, 3.44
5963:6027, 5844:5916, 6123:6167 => -0.13 mag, 3.36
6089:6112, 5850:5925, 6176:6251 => -0.10 mag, 3.44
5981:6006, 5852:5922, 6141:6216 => -0.14 mag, 3.34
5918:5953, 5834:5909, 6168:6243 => -0.12 mag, 3.34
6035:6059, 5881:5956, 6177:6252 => -0.16 mag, 3.39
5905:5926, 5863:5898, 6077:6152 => -0.14 mag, 3.18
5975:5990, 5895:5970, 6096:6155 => -0.07 mag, 3.55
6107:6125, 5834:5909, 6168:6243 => -0.08 mag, 3.47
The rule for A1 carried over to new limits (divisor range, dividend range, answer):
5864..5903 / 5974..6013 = 1.30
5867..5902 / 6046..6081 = 1.38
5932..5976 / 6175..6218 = 0.97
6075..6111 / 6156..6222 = 0.92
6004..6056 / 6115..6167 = 0.93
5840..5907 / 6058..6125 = 1.18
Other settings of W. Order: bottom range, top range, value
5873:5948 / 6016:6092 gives 1.24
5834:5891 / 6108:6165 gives 1.10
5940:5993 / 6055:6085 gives 1.06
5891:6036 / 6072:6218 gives 1.09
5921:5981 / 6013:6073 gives 1.06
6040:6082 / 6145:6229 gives 0.94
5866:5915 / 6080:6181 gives 1.30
